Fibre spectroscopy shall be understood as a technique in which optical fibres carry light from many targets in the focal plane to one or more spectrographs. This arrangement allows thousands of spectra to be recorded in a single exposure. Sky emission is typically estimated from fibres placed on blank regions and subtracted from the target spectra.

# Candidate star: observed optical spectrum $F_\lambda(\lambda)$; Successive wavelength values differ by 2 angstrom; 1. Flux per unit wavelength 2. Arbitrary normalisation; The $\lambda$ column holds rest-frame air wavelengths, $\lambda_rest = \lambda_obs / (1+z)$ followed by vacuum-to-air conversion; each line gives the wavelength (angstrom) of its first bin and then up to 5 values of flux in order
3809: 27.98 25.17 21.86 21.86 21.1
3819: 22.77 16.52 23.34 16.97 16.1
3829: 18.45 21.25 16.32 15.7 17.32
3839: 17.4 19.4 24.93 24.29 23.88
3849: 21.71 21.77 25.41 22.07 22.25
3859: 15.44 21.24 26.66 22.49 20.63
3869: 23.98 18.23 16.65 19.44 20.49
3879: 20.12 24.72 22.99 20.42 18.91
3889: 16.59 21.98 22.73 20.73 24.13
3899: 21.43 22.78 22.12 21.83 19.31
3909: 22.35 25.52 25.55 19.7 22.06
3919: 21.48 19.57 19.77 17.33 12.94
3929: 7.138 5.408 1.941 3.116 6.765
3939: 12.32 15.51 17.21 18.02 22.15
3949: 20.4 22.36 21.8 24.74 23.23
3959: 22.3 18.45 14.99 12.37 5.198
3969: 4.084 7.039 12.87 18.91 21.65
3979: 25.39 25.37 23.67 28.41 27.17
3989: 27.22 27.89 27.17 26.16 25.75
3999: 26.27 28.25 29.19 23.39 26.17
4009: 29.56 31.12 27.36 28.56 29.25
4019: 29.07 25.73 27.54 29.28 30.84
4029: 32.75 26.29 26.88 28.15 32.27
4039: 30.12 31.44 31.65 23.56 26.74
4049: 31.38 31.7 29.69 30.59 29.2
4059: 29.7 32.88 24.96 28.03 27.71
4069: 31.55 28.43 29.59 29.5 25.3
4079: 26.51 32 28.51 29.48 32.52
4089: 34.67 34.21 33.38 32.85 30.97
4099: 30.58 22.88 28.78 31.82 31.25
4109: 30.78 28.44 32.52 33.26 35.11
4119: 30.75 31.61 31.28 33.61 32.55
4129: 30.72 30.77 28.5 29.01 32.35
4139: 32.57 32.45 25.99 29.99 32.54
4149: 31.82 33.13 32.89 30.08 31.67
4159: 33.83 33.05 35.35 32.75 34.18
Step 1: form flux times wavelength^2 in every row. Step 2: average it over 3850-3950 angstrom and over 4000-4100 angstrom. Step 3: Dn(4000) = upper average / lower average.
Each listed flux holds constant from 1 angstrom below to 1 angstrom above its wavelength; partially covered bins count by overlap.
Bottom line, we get 1.67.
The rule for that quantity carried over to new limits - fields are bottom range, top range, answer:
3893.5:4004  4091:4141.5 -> 1.74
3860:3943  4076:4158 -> 1.85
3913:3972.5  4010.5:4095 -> 2.04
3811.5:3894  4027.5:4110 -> 1.61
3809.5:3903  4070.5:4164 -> 1.69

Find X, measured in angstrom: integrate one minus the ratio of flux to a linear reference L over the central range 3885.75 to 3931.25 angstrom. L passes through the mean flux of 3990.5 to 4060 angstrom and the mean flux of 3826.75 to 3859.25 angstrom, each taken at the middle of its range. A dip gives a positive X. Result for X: 6.68 angstrom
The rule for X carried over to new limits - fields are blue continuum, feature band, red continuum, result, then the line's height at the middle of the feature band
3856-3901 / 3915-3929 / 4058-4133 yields 3.0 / 22.9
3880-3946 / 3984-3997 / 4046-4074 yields -1.7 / 24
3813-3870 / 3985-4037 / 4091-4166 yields -1.7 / 27.1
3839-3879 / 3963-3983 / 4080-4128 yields 8.4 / 26.1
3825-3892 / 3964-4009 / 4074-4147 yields 6.8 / 25.7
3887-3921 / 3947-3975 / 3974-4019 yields 9.3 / 24.7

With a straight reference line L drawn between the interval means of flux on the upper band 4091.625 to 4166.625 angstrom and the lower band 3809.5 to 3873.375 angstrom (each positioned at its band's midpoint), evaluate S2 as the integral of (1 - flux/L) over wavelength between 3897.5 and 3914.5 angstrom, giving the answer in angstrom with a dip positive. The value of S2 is 0.47 angstrom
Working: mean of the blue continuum 20.8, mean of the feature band 22.6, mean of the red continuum 31.4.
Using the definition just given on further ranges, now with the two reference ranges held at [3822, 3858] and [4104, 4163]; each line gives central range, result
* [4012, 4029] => -0.9 angstrom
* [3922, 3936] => 8.3 angstrom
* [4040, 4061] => -0.9 angstrom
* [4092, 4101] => -0.2 angstrom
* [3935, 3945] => 4.9 angstrom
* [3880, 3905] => 0.9 angstrom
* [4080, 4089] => -0.4 angstrom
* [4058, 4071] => 0.0 angstrom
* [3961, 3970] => 5.4 angstrom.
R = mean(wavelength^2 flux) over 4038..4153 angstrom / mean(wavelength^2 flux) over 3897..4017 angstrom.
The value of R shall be 1.6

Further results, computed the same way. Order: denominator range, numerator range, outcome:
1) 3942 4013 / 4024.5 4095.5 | 1.41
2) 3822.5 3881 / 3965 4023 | 1.24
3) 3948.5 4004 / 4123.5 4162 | 1.59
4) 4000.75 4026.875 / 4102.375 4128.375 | 1.19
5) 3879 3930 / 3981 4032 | 1.42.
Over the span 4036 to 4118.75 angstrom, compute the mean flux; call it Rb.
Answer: 30.2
